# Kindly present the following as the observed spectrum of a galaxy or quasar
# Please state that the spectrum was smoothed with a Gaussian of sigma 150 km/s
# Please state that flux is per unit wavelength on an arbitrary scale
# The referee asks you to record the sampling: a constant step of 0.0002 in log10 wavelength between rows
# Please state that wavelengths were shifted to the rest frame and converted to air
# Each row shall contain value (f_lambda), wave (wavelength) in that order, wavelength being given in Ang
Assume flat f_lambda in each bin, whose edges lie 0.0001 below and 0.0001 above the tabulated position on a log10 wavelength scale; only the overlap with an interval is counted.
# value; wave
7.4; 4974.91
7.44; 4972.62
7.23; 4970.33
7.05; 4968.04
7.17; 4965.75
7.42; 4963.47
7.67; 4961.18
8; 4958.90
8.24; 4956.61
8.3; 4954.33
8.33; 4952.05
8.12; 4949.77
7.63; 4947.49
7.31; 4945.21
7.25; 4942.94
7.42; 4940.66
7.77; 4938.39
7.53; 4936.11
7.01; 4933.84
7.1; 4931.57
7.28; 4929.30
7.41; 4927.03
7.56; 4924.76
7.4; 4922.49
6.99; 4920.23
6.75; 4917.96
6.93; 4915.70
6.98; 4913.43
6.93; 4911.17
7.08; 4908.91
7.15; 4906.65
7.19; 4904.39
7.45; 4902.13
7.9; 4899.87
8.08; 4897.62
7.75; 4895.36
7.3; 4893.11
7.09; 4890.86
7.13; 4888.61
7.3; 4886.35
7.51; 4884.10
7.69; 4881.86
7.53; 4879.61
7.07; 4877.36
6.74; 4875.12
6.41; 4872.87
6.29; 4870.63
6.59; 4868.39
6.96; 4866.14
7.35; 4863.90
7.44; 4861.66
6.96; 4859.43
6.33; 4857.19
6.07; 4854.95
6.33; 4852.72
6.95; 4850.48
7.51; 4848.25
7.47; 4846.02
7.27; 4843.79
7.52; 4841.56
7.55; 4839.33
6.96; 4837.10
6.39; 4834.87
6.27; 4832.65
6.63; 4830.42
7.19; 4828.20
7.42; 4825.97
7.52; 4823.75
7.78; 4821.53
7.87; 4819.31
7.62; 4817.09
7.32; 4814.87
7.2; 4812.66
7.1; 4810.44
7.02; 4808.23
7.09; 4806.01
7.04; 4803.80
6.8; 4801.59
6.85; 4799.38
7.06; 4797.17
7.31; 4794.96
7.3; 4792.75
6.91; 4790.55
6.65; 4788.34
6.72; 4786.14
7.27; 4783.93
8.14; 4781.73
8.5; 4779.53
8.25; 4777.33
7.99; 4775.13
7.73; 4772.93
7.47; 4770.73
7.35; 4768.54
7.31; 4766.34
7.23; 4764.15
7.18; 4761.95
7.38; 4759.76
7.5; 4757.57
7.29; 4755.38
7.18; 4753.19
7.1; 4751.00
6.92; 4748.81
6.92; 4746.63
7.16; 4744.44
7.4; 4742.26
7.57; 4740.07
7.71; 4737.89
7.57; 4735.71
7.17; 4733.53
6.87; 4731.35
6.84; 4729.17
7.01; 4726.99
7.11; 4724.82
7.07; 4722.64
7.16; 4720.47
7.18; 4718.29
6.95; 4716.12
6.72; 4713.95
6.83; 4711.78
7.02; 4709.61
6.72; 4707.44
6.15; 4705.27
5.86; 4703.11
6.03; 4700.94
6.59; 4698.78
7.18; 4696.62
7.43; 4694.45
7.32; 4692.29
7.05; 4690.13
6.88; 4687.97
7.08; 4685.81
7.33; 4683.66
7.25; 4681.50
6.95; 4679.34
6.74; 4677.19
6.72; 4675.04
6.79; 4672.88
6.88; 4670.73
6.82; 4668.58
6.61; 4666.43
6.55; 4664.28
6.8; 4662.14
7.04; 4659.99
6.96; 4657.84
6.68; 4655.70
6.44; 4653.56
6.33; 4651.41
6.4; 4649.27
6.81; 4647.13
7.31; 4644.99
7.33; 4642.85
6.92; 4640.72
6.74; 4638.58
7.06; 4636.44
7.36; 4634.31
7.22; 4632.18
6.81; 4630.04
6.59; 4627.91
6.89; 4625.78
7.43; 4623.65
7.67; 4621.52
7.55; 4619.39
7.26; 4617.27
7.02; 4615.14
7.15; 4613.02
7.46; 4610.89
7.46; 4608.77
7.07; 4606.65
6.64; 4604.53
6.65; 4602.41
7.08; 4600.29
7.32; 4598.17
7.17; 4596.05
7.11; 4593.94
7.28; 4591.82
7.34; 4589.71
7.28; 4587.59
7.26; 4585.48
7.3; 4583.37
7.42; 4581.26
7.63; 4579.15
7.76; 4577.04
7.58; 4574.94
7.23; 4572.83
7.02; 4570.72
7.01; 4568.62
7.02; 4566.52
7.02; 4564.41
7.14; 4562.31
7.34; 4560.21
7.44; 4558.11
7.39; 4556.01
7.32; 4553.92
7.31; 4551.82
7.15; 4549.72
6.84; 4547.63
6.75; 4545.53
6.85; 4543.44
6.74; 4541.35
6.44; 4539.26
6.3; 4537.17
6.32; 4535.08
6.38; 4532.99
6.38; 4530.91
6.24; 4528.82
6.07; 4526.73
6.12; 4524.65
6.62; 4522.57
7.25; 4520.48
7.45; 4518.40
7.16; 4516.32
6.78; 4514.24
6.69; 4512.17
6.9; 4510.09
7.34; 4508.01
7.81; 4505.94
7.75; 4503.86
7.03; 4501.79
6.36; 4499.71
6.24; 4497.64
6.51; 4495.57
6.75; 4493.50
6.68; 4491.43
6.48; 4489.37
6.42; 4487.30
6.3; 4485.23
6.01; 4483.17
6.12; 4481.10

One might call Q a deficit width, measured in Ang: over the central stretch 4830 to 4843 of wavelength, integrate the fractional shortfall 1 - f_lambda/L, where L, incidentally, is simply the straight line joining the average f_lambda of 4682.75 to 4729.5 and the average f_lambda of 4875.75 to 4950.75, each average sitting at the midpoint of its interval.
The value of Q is 0.5 Ang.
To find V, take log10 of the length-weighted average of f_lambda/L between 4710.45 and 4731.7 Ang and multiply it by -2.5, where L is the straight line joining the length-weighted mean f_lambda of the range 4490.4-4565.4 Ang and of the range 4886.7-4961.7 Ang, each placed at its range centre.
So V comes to 0.026 mag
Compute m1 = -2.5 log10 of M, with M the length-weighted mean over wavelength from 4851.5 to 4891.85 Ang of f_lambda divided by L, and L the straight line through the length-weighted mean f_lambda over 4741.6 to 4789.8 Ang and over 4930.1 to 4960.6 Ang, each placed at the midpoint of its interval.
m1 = 0.095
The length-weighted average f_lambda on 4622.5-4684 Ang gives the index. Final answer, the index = 6.88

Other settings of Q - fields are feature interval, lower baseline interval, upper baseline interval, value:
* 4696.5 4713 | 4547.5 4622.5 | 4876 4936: 1.71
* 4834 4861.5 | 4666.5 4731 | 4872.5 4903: 1.16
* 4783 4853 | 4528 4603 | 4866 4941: 0.43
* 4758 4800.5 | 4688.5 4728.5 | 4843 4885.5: -3.03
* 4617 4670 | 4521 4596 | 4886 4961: 1.18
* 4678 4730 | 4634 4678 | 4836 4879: -0.45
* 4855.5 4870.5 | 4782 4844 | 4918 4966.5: 0.90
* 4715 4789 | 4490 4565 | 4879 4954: -1.59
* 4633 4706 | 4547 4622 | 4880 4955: 4.45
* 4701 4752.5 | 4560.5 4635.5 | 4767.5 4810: 2.20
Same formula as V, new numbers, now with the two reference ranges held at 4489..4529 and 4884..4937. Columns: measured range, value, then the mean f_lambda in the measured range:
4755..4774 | -0.04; 7.39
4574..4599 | -0.07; 7.37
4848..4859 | 0.10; 6.59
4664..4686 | 0.02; 6.89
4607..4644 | -0.03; 7.17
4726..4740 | -0.02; 7.22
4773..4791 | -0.07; 7.59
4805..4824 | -0.03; 7.39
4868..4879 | 0.09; 6.67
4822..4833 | 0.01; 7.1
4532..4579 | -0.02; 7.03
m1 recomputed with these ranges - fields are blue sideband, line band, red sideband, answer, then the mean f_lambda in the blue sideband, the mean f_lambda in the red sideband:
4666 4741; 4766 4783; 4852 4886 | -0.14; 6.95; 6.9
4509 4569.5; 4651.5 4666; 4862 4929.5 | 0.04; 6.84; 7.19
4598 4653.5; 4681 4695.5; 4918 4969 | -0.01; 7.04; 7.53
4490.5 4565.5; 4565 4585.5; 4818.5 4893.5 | -0.07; 6.86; 7.06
